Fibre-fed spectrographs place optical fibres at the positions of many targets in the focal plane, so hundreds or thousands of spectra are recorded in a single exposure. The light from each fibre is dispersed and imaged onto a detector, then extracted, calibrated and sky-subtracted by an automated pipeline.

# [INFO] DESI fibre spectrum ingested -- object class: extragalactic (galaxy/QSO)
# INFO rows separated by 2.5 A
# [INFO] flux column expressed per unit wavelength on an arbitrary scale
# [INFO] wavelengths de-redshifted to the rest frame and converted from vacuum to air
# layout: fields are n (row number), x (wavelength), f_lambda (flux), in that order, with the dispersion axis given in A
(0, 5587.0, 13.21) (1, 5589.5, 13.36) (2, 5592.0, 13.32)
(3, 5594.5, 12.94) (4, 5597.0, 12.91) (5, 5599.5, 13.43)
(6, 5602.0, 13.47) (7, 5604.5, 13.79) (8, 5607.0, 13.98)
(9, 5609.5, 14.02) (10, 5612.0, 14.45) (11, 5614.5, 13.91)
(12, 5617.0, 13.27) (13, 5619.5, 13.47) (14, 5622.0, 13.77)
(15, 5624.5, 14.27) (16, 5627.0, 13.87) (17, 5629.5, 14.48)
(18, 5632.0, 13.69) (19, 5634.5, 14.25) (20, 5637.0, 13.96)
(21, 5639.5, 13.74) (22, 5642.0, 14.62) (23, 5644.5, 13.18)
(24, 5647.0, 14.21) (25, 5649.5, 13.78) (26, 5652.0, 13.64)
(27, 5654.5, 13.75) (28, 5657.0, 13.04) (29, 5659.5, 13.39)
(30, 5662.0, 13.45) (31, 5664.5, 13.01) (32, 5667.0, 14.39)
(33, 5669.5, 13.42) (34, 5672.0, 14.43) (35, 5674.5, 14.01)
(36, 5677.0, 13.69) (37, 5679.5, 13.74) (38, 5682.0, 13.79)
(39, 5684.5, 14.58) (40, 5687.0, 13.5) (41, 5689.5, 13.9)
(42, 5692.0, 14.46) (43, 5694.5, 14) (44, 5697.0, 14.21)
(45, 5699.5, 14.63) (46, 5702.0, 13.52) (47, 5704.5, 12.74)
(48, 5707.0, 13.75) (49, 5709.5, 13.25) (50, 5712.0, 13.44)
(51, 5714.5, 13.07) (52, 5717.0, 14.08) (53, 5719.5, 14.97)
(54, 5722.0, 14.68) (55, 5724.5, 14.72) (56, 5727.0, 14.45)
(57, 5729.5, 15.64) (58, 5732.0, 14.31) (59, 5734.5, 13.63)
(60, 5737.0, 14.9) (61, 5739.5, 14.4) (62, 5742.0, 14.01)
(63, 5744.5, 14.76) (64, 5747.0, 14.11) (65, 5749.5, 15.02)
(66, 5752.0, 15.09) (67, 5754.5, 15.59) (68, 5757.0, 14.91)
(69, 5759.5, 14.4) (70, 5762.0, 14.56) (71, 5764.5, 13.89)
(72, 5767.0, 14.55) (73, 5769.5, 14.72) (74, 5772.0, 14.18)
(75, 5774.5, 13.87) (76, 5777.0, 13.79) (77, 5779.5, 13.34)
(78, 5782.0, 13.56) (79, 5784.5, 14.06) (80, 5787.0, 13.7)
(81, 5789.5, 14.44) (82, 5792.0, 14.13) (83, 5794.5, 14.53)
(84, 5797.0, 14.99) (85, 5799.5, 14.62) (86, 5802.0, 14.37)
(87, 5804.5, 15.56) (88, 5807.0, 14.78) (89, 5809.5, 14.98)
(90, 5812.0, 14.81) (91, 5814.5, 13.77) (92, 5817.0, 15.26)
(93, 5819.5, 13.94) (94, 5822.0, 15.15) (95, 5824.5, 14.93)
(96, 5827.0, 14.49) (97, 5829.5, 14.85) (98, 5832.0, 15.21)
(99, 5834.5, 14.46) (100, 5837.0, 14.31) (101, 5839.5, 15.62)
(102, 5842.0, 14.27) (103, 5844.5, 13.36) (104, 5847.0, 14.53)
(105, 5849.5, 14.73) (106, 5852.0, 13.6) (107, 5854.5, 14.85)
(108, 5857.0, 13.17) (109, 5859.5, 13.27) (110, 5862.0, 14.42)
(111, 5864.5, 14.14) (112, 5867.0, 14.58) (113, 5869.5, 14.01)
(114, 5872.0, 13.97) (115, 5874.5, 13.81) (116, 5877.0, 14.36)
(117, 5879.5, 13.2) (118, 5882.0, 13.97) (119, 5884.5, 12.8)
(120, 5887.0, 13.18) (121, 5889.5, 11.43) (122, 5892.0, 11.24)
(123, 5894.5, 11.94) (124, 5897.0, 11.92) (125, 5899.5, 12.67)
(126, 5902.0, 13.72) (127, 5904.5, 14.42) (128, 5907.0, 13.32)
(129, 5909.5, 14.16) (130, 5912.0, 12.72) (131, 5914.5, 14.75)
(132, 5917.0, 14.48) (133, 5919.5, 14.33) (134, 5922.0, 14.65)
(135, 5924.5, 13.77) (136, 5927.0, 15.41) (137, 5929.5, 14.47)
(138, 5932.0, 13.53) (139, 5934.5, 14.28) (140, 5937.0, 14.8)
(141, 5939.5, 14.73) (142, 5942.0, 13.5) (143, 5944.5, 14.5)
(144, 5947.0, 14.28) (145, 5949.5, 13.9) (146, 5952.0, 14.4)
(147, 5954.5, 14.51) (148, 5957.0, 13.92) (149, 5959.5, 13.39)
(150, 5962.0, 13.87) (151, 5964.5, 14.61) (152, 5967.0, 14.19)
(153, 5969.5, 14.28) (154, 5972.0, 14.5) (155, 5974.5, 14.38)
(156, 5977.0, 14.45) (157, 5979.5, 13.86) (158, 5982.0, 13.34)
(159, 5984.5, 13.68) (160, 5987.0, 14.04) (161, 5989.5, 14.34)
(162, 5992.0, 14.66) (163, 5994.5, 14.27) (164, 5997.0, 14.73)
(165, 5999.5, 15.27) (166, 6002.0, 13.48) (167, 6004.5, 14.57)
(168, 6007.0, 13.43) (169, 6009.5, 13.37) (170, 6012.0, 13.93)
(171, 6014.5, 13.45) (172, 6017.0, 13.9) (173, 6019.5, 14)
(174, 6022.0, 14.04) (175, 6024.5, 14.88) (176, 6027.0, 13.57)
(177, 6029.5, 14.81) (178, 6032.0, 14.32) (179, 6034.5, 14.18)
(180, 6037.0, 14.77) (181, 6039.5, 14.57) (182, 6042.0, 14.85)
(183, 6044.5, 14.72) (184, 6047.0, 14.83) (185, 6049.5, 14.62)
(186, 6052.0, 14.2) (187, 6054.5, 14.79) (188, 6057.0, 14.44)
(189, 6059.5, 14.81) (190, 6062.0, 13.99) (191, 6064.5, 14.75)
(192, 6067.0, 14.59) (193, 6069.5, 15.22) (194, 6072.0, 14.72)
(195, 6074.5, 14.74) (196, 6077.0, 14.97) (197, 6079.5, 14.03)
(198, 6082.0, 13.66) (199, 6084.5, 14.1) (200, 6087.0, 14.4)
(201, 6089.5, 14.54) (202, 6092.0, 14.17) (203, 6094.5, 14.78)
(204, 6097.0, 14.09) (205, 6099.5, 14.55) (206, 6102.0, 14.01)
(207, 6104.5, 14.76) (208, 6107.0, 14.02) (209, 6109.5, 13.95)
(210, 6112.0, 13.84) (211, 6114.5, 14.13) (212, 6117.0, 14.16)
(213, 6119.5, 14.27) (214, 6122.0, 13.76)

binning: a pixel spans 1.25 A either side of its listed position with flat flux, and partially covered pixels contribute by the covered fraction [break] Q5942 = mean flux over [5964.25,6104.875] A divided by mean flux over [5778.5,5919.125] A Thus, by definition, 1.02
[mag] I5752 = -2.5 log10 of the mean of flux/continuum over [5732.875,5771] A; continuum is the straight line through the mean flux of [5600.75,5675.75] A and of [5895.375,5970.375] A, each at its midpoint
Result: -0.05 mag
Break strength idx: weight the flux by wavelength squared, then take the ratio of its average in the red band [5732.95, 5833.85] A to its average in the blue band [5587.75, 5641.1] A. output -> 1.1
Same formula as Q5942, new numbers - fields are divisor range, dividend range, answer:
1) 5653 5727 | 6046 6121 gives 1.04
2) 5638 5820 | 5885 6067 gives 0.99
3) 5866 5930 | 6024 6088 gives 1.07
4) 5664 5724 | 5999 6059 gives 1.03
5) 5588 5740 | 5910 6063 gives 1.03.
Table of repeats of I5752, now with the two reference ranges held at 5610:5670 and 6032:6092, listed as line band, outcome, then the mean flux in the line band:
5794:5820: -0.05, 14.7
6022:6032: 0.01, 14.4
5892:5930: 0.05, 13.7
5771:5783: 0.02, 13.7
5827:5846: -0.03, 14.6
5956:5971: 0.02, 14.1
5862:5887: 0.03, 13.9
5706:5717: 0.04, 13.4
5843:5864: 0.01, 14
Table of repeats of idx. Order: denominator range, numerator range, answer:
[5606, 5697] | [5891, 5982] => 1.11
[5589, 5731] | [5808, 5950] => 1.09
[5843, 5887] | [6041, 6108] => 1.12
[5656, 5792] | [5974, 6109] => 1.13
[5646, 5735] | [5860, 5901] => 1.01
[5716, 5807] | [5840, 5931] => 0.99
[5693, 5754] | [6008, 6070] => 1.12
